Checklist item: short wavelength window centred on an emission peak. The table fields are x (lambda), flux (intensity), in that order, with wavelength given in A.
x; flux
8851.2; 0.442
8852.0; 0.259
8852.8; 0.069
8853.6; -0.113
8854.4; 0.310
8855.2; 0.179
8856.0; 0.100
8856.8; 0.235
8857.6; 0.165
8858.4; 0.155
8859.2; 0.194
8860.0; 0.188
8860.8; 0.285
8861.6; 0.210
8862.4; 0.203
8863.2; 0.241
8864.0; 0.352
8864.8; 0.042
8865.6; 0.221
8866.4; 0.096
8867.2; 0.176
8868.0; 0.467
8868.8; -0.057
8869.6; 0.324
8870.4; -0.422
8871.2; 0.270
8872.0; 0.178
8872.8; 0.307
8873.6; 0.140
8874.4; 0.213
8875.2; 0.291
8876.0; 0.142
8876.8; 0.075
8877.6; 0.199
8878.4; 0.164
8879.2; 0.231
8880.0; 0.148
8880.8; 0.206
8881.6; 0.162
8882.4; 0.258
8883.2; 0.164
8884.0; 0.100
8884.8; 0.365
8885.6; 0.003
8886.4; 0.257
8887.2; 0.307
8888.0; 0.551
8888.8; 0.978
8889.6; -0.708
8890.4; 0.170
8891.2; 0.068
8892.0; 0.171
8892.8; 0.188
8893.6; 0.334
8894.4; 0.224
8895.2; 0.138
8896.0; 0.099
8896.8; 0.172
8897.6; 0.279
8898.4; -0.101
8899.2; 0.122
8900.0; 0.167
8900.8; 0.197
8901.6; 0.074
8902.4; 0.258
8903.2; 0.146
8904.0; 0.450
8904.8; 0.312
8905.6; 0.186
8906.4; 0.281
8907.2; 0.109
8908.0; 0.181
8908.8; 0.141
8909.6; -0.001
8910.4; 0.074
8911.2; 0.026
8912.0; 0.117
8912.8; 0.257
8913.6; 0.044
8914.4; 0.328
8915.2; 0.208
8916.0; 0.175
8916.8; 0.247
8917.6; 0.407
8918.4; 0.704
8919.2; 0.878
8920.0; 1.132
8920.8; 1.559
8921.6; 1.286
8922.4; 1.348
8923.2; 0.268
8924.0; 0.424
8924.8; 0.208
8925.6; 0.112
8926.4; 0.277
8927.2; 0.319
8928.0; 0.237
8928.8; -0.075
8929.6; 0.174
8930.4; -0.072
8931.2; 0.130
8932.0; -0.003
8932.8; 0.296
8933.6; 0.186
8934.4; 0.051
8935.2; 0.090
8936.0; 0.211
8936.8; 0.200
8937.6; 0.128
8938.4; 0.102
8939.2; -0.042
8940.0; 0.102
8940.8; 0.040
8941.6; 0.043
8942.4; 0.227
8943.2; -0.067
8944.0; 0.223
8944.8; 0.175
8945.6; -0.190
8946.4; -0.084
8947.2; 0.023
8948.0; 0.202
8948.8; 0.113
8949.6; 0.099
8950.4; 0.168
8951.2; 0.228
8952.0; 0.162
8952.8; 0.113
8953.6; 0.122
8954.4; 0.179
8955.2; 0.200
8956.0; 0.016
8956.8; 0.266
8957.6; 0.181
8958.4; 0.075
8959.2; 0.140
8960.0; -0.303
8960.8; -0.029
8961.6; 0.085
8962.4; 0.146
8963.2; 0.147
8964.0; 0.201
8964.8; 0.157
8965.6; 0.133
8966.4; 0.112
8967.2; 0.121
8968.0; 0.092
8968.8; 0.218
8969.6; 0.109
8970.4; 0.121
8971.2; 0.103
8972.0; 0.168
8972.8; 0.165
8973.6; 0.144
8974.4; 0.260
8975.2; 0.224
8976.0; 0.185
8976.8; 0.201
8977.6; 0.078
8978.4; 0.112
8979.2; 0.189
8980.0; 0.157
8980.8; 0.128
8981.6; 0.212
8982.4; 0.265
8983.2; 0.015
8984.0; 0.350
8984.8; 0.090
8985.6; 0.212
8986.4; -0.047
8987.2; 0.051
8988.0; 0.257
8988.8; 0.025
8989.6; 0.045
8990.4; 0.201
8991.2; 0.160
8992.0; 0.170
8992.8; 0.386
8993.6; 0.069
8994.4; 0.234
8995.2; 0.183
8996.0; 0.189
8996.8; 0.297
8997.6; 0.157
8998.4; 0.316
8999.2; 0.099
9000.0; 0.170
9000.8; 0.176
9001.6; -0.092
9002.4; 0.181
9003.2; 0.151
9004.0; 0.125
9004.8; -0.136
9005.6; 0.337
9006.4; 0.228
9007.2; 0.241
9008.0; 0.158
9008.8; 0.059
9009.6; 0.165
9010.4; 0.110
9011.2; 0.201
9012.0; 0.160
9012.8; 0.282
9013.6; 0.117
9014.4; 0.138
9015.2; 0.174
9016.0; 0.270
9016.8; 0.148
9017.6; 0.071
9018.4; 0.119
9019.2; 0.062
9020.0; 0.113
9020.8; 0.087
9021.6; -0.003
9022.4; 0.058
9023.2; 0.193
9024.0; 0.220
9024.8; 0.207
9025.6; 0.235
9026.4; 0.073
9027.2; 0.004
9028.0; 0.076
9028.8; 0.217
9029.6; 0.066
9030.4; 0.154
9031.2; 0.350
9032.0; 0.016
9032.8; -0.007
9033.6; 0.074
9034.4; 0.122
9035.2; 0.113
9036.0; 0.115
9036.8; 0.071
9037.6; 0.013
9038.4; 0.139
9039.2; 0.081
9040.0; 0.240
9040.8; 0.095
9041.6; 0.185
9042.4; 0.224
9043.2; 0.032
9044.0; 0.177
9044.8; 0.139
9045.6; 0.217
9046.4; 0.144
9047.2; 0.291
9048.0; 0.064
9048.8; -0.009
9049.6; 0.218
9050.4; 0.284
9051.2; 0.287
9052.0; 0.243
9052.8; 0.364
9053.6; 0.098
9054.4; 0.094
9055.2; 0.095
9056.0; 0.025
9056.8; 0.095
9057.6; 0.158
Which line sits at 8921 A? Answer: H-beta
